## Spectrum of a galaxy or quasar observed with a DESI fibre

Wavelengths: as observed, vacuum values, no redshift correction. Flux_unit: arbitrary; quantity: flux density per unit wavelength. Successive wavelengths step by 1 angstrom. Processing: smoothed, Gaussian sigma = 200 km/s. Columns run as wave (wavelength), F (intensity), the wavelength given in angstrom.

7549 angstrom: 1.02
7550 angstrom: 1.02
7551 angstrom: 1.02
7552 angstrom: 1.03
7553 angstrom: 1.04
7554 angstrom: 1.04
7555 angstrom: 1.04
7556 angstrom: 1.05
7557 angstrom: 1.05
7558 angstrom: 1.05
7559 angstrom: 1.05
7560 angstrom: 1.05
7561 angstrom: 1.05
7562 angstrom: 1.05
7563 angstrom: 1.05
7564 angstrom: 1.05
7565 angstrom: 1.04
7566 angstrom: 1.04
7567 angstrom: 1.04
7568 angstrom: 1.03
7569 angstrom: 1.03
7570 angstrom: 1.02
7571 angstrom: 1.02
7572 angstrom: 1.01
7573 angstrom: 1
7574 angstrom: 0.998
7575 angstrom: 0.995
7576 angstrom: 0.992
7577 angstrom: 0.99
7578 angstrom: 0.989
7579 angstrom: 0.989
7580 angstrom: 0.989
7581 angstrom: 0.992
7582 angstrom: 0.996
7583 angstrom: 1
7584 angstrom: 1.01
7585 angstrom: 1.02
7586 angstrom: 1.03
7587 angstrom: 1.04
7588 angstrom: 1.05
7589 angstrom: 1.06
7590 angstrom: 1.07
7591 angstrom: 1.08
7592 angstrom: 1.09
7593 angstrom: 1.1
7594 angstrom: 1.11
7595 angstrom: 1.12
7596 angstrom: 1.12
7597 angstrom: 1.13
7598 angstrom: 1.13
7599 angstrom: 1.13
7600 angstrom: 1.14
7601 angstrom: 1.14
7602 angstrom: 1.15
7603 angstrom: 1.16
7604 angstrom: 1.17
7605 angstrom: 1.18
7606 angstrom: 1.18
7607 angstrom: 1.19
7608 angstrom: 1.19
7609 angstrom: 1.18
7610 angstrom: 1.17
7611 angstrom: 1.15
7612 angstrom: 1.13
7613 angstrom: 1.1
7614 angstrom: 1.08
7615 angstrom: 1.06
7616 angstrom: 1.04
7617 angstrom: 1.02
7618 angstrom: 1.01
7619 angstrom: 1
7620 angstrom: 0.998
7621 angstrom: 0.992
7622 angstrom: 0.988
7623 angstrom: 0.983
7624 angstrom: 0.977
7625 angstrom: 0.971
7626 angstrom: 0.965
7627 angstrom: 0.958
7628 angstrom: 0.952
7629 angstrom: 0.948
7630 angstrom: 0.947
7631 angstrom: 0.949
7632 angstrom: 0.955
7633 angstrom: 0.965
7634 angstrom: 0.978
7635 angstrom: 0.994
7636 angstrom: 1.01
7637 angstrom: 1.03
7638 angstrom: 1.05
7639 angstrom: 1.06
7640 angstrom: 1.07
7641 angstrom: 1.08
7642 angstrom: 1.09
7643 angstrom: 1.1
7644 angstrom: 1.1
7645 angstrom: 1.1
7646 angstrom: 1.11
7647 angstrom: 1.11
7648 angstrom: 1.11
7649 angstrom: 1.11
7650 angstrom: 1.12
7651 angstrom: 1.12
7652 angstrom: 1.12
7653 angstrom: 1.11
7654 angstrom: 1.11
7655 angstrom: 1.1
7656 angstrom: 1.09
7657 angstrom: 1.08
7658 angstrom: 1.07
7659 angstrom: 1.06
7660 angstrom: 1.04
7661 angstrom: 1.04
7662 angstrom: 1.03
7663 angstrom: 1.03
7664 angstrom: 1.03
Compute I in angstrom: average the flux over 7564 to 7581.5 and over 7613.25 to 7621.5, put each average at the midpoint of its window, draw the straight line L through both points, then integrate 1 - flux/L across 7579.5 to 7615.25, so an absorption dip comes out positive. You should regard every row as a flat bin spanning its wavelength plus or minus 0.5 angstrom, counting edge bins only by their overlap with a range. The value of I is -2.8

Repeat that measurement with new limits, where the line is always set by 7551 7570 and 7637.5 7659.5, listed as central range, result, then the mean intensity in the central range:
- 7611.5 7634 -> 1.66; 0.999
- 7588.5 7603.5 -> -0.74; 1.12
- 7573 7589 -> 0.72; 1.01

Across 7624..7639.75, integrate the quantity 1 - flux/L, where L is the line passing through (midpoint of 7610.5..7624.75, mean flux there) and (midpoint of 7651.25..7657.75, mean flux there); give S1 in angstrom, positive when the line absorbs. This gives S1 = 1.2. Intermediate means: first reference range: 1.04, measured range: 0.983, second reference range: 1.1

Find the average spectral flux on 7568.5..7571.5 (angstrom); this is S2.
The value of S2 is 1.02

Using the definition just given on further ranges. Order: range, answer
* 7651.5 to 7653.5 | 1.12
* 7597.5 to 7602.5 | 1.14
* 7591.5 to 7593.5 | 1.1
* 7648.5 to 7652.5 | 1.12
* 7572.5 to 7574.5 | 0.999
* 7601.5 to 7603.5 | 1.15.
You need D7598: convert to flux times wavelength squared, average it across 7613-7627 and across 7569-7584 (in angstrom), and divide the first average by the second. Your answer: 1.02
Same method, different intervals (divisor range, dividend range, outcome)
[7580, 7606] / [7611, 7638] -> 0.93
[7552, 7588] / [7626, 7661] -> 1.05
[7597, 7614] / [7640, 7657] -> 0.97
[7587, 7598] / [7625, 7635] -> 0.89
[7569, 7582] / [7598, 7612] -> 1.17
